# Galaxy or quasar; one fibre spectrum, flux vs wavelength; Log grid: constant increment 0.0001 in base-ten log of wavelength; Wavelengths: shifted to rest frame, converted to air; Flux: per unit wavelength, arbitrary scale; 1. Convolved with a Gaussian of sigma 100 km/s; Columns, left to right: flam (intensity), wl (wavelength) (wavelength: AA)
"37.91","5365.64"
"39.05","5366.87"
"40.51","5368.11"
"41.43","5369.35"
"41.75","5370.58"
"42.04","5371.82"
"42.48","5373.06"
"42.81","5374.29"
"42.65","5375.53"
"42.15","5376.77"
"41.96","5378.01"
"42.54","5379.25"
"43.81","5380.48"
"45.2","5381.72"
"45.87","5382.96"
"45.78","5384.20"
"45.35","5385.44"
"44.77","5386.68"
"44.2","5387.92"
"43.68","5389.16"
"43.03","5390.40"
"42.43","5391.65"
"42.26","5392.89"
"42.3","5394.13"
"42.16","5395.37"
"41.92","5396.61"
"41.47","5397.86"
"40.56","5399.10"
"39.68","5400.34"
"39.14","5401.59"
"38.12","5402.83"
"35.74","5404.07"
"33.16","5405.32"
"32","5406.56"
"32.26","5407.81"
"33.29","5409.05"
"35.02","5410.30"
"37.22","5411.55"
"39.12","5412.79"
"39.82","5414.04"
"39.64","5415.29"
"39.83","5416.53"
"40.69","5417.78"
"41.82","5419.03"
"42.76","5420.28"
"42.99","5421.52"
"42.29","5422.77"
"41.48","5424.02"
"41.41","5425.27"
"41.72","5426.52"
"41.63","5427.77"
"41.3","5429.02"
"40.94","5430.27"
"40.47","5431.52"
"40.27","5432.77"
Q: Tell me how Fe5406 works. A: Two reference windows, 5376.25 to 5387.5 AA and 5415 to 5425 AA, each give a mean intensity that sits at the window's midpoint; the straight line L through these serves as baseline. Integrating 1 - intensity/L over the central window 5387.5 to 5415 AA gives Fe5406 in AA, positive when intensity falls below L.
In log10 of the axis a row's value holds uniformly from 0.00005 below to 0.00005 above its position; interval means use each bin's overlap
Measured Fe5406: 2.48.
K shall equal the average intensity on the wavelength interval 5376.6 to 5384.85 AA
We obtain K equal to 44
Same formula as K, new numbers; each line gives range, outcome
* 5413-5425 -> 41.2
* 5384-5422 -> 40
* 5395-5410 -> 37.3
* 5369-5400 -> 43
